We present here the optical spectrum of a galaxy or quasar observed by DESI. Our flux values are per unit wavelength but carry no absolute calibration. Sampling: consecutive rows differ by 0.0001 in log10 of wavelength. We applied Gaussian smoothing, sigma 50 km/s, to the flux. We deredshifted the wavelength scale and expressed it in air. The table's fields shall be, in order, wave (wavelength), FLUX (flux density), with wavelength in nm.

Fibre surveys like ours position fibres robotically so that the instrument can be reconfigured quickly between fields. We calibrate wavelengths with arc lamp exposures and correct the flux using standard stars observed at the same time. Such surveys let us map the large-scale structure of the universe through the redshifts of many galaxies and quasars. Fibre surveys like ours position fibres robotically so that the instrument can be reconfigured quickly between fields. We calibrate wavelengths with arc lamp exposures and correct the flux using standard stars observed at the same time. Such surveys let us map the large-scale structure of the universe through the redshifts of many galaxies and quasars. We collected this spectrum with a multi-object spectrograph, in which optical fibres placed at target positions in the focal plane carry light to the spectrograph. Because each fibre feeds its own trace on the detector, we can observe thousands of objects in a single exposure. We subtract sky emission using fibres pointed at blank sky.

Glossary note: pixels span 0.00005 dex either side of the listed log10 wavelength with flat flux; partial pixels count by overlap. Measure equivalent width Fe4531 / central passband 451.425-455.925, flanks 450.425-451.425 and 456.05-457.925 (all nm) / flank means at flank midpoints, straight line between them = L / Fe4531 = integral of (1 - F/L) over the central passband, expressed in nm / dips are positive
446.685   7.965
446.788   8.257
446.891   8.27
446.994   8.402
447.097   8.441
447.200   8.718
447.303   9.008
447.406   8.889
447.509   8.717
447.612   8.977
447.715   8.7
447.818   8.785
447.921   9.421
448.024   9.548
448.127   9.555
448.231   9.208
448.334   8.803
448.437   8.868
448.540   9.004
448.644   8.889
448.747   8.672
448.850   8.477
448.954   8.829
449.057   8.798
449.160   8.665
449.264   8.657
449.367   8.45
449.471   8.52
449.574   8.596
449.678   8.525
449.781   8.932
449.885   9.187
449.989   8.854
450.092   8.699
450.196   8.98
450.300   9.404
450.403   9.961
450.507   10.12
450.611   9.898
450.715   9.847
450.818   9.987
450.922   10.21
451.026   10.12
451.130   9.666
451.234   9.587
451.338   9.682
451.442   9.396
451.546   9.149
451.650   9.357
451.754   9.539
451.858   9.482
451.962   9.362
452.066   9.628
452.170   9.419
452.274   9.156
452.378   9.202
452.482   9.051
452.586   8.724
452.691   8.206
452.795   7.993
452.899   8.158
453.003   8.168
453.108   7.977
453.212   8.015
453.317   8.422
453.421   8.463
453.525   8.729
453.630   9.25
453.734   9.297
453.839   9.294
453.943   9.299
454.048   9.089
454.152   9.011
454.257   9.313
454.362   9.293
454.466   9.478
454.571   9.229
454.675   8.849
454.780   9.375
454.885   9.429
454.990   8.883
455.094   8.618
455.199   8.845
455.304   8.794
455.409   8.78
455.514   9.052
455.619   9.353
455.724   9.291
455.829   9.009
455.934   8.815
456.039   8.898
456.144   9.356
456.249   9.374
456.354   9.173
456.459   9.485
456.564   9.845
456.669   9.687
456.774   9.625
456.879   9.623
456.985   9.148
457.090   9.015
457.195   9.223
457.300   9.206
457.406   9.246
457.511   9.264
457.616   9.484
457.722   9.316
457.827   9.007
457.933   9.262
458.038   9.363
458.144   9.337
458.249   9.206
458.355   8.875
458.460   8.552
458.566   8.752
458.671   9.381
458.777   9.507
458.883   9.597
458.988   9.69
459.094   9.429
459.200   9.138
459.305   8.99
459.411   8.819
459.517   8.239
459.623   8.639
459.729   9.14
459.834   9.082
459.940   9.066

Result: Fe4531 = 0.31 nm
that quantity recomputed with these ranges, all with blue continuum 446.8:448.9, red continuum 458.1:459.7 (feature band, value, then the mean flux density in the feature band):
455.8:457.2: -0.04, 9.32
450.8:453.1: -0.07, 9.2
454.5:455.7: 0.00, 9.03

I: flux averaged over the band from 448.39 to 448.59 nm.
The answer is 8.95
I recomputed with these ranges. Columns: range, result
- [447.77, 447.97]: 9.11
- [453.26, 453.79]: 8.82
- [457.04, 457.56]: 9.19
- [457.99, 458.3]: 9.3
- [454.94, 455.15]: 8.77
